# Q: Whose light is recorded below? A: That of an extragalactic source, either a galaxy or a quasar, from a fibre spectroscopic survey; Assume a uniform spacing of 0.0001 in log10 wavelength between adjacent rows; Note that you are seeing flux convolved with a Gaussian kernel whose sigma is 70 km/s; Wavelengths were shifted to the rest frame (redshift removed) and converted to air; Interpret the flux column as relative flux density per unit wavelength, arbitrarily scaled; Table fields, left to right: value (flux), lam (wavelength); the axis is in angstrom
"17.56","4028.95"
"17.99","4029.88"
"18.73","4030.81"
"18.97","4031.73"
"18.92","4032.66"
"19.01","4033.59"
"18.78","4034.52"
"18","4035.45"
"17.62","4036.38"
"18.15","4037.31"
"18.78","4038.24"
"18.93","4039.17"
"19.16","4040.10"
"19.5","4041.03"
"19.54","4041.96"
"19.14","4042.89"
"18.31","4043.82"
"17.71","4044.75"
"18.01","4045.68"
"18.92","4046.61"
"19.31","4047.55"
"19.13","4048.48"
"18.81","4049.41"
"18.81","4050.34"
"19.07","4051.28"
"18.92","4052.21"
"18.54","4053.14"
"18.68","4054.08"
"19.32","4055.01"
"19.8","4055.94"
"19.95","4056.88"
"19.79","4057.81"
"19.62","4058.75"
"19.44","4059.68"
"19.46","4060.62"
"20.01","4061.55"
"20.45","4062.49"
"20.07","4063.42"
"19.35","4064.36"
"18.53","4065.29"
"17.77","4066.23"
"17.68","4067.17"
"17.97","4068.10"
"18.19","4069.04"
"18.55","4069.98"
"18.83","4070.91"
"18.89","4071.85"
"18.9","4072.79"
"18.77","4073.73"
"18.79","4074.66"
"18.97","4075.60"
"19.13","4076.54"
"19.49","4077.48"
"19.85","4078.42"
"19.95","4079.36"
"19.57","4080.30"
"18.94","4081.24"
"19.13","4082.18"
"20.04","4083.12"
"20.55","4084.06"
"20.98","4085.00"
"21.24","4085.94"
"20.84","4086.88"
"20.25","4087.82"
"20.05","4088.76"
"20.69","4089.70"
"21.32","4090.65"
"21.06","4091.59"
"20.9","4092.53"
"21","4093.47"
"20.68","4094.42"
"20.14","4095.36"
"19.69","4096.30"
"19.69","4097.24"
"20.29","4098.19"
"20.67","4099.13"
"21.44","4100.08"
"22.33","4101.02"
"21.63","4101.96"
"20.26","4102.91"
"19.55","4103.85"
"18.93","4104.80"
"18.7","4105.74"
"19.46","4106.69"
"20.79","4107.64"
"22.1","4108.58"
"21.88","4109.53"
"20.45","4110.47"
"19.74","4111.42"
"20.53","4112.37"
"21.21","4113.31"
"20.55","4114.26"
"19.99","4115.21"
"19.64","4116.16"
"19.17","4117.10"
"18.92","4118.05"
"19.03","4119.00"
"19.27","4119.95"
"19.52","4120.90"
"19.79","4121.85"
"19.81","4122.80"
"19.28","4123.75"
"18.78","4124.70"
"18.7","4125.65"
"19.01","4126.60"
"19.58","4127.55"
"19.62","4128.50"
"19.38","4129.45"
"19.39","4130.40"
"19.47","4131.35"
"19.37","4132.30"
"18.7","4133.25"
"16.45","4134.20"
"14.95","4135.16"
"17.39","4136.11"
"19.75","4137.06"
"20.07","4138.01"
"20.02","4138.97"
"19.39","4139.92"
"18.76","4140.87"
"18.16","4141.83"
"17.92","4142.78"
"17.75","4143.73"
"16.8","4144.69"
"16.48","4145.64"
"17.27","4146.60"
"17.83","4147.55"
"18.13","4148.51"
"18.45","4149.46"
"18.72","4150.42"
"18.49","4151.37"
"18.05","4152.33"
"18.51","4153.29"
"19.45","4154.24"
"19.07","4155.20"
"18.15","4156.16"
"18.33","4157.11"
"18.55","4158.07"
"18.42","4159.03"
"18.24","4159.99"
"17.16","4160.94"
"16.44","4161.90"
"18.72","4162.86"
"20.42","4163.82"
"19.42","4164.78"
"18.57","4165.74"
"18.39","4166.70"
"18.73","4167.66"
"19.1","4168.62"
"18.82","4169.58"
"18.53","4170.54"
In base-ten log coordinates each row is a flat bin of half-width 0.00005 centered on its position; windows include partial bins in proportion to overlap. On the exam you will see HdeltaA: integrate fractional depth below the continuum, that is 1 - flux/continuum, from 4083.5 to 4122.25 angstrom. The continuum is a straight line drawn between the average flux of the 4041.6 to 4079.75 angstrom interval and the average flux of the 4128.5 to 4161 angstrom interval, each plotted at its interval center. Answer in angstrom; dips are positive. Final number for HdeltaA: -3.5 angstrom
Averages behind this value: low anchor 19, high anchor 18.4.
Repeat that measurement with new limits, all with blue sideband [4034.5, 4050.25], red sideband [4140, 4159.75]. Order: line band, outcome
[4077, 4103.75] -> -2.85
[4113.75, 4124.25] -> -0.69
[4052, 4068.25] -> -0.52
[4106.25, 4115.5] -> -1.17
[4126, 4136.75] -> -0.13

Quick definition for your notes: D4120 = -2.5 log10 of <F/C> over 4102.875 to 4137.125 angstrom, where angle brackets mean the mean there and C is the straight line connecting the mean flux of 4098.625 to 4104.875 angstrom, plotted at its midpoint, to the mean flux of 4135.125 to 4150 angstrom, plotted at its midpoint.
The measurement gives 0.01 mag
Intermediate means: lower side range 20.8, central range 19.4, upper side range 18.2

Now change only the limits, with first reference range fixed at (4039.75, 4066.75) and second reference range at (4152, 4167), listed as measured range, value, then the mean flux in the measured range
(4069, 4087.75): -0.03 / 19.5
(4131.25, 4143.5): 0.01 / 18.5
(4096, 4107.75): -0.08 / 20.2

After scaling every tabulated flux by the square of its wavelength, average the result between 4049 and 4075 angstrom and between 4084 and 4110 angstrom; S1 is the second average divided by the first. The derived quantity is 1.10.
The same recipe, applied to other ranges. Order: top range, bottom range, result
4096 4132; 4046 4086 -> 1.06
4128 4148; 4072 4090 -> 0.95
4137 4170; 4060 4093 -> 0.98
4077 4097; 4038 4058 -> 1.09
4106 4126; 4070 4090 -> 1.03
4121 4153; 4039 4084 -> 1.01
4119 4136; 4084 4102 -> 0.92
